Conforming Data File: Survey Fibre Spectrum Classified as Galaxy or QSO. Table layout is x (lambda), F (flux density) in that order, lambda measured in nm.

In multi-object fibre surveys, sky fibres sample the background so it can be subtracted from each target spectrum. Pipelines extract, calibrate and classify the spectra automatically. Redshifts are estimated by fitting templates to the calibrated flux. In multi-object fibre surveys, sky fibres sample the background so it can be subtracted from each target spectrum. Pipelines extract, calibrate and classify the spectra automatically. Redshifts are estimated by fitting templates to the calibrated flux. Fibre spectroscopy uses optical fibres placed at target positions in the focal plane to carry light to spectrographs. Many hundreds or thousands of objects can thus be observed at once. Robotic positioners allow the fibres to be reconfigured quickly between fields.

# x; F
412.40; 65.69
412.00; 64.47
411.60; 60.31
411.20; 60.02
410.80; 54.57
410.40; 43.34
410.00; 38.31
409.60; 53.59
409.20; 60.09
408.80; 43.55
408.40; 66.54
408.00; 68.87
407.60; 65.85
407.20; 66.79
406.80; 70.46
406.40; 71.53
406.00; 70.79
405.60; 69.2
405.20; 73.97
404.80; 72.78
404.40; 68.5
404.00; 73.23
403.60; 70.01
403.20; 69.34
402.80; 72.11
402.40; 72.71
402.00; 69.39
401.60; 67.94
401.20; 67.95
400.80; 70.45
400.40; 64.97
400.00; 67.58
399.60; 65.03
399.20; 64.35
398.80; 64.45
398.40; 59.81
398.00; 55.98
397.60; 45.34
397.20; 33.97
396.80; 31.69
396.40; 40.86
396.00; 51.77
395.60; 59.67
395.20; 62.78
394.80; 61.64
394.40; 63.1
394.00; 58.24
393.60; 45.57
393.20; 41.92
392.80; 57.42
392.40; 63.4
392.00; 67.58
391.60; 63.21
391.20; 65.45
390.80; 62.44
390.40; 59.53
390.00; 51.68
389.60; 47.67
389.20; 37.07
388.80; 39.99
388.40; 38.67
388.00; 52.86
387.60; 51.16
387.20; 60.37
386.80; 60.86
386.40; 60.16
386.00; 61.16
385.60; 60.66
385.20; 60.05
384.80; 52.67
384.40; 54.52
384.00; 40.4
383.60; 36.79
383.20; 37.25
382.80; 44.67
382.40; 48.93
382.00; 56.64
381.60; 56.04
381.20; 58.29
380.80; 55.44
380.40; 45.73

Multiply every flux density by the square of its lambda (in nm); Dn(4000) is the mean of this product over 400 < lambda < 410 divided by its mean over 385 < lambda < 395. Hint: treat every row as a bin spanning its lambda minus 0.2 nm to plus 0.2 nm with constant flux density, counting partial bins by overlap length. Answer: 1.30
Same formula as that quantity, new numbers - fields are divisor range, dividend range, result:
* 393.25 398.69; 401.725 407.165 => 1.44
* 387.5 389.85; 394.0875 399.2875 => 1.25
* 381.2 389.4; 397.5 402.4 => 1.37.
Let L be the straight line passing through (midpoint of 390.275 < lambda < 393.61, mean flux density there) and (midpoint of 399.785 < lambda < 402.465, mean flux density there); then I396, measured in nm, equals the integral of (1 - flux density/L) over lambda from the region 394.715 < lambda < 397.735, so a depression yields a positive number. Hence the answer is 0.73 nm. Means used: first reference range 59.2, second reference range 68.5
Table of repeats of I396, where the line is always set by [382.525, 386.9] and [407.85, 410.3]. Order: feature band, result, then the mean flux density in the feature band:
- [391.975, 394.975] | -0.240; 56.7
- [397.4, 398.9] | -0.078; 55.9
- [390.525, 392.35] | -0.421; 64.4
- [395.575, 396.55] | 0.058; 49.7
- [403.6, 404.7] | -0.349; 70.9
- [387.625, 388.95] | 0.178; 45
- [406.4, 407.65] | -0.332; 68.5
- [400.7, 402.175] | -0.423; 68.8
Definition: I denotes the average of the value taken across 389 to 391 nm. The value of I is 51.7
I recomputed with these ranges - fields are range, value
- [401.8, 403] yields 71.4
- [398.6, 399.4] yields 64.4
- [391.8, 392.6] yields 65.5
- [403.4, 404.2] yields 71.6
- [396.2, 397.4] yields 35.5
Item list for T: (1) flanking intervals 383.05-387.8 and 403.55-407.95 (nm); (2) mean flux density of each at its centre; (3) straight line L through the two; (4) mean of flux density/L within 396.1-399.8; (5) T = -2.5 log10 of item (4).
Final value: 0.24 mag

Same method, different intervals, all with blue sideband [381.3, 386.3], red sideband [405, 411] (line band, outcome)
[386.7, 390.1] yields 0.10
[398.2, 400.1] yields -0.12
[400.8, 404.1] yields -0.19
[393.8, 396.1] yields -0.08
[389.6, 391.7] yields -0.10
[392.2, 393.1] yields -0.07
